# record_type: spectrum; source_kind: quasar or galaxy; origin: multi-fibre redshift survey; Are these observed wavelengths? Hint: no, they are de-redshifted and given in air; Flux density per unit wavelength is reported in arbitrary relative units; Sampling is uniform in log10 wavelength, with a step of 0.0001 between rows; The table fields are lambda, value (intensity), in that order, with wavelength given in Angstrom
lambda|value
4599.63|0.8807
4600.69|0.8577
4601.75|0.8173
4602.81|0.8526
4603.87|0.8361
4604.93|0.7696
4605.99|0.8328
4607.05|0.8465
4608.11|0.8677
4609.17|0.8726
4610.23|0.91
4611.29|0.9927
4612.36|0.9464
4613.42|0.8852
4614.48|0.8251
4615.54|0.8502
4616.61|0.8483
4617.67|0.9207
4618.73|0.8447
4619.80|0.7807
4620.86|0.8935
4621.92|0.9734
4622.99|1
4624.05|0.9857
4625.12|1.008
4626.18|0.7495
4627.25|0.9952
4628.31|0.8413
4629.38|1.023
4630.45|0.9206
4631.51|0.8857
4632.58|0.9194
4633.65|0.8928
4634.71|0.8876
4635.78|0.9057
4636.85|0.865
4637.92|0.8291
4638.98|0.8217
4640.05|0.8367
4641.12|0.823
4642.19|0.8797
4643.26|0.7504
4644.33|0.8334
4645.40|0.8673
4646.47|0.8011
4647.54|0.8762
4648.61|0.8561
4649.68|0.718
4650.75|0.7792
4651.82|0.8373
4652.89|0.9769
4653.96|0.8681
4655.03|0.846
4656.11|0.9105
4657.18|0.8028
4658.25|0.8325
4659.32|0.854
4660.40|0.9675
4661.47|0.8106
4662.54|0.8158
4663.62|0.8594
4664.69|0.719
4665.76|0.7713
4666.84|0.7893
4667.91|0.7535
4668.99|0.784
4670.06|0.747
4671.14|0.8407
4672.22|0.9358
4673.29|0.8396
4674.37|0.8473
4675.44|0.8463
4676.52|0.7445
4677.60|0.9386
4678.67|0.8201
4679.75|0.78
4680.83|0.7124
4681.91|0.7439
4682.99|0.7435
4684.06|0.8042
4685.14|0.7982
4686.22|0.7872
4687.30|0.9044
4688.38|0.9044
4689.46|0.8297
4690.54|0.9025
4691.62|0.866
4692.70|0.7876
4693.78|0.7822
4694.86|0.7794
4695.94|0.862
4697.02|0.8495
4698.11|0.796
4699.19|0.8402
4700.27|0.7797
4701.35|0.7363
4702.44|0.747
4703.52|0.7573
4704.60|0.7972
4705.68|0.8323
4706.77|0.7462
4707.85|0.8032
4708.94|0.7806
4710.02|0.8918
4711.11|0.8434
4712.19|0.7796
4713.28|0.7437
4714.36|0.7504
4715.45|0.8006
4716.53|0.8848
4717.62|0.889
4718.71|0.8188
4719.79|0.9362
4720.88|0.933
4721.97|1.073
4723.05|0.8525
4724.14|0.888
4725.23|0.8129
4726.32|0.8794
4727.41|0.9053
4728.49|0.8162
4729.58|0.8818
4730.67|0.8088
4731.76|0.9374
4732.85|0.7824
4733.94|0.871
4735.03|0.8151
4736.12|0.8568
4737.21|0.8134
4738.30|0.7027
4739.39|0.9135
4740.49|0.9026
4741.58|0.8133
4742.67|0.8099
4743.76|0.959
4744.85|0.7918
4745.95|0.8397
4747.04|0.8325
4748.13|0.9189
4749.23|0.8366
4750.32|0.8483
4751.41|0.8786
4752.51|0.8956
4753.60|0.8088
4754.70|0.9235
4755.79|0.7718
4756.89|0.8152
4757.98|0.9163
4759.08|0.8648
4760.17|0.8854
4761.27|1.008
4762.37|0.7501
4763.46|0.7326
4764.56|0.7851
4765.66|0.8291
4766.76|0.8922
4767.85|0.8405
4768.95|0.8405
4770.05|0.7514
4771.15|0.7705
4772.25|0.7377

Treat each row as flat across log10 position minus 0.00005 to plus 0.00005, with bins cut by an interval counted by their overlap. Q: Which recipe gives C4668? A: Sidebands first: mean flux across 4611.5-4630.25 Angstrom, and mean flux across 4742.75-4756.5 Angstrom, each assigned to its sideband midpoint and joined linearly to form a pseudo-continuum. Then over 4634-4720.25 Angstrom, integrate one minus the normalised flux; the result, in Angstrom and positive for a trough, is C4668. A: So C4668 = 5.9 Angstrom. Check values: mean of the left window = 0.906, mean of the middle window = 0.824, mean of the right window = 0.856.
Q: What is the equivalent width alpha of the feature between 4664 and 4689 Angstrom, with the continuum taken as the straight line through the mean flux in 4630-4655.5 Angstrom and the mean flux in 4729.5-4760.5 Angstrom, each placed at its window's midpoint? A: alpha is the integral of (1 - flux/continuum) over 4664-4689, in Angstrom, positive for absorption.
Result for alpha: 1.3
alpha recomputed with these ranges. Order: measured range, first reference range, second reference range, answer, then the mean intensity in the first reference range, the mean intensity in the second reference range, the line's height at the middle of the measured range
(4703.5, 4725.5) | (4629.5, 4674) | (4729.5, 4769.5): 0.1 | 0.843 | 0.847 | 0.846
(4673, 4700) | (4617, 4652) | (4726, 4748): 1.3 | 0.873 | 0.848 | 0.86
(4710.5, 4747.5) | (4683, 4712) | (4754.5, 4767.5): -1.0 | 0.814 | 0.846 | 0.83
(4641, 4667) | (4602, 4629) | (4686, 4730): 0.9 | 0.885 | 0.836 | 0.865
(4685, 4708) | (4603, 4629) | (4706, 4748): 1.2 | 0.887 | 0.847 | 0.858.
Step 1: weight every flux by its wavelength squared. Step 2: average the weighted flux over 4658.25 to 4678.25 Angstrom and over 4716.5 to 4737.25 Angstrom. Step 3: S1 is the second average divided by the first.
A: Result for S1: 1.1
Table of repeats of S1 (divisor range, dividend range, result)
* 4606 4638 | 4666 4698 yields 0.93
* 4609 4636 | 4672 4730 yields 0.95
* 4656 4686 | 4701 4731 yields 1.05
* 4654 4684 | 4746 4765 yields 1.08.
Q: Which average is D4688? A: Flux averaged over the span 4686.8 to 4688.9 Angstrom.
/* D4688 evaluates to 0.904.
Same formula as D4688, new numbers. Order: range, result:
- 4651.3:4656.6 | 0.887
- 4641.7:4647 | 0.826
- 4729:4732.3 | 0.875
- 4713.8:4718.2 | 0.831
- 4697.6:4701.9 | 0.788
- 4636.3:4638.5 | 0.848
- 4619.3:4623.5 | 0.913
